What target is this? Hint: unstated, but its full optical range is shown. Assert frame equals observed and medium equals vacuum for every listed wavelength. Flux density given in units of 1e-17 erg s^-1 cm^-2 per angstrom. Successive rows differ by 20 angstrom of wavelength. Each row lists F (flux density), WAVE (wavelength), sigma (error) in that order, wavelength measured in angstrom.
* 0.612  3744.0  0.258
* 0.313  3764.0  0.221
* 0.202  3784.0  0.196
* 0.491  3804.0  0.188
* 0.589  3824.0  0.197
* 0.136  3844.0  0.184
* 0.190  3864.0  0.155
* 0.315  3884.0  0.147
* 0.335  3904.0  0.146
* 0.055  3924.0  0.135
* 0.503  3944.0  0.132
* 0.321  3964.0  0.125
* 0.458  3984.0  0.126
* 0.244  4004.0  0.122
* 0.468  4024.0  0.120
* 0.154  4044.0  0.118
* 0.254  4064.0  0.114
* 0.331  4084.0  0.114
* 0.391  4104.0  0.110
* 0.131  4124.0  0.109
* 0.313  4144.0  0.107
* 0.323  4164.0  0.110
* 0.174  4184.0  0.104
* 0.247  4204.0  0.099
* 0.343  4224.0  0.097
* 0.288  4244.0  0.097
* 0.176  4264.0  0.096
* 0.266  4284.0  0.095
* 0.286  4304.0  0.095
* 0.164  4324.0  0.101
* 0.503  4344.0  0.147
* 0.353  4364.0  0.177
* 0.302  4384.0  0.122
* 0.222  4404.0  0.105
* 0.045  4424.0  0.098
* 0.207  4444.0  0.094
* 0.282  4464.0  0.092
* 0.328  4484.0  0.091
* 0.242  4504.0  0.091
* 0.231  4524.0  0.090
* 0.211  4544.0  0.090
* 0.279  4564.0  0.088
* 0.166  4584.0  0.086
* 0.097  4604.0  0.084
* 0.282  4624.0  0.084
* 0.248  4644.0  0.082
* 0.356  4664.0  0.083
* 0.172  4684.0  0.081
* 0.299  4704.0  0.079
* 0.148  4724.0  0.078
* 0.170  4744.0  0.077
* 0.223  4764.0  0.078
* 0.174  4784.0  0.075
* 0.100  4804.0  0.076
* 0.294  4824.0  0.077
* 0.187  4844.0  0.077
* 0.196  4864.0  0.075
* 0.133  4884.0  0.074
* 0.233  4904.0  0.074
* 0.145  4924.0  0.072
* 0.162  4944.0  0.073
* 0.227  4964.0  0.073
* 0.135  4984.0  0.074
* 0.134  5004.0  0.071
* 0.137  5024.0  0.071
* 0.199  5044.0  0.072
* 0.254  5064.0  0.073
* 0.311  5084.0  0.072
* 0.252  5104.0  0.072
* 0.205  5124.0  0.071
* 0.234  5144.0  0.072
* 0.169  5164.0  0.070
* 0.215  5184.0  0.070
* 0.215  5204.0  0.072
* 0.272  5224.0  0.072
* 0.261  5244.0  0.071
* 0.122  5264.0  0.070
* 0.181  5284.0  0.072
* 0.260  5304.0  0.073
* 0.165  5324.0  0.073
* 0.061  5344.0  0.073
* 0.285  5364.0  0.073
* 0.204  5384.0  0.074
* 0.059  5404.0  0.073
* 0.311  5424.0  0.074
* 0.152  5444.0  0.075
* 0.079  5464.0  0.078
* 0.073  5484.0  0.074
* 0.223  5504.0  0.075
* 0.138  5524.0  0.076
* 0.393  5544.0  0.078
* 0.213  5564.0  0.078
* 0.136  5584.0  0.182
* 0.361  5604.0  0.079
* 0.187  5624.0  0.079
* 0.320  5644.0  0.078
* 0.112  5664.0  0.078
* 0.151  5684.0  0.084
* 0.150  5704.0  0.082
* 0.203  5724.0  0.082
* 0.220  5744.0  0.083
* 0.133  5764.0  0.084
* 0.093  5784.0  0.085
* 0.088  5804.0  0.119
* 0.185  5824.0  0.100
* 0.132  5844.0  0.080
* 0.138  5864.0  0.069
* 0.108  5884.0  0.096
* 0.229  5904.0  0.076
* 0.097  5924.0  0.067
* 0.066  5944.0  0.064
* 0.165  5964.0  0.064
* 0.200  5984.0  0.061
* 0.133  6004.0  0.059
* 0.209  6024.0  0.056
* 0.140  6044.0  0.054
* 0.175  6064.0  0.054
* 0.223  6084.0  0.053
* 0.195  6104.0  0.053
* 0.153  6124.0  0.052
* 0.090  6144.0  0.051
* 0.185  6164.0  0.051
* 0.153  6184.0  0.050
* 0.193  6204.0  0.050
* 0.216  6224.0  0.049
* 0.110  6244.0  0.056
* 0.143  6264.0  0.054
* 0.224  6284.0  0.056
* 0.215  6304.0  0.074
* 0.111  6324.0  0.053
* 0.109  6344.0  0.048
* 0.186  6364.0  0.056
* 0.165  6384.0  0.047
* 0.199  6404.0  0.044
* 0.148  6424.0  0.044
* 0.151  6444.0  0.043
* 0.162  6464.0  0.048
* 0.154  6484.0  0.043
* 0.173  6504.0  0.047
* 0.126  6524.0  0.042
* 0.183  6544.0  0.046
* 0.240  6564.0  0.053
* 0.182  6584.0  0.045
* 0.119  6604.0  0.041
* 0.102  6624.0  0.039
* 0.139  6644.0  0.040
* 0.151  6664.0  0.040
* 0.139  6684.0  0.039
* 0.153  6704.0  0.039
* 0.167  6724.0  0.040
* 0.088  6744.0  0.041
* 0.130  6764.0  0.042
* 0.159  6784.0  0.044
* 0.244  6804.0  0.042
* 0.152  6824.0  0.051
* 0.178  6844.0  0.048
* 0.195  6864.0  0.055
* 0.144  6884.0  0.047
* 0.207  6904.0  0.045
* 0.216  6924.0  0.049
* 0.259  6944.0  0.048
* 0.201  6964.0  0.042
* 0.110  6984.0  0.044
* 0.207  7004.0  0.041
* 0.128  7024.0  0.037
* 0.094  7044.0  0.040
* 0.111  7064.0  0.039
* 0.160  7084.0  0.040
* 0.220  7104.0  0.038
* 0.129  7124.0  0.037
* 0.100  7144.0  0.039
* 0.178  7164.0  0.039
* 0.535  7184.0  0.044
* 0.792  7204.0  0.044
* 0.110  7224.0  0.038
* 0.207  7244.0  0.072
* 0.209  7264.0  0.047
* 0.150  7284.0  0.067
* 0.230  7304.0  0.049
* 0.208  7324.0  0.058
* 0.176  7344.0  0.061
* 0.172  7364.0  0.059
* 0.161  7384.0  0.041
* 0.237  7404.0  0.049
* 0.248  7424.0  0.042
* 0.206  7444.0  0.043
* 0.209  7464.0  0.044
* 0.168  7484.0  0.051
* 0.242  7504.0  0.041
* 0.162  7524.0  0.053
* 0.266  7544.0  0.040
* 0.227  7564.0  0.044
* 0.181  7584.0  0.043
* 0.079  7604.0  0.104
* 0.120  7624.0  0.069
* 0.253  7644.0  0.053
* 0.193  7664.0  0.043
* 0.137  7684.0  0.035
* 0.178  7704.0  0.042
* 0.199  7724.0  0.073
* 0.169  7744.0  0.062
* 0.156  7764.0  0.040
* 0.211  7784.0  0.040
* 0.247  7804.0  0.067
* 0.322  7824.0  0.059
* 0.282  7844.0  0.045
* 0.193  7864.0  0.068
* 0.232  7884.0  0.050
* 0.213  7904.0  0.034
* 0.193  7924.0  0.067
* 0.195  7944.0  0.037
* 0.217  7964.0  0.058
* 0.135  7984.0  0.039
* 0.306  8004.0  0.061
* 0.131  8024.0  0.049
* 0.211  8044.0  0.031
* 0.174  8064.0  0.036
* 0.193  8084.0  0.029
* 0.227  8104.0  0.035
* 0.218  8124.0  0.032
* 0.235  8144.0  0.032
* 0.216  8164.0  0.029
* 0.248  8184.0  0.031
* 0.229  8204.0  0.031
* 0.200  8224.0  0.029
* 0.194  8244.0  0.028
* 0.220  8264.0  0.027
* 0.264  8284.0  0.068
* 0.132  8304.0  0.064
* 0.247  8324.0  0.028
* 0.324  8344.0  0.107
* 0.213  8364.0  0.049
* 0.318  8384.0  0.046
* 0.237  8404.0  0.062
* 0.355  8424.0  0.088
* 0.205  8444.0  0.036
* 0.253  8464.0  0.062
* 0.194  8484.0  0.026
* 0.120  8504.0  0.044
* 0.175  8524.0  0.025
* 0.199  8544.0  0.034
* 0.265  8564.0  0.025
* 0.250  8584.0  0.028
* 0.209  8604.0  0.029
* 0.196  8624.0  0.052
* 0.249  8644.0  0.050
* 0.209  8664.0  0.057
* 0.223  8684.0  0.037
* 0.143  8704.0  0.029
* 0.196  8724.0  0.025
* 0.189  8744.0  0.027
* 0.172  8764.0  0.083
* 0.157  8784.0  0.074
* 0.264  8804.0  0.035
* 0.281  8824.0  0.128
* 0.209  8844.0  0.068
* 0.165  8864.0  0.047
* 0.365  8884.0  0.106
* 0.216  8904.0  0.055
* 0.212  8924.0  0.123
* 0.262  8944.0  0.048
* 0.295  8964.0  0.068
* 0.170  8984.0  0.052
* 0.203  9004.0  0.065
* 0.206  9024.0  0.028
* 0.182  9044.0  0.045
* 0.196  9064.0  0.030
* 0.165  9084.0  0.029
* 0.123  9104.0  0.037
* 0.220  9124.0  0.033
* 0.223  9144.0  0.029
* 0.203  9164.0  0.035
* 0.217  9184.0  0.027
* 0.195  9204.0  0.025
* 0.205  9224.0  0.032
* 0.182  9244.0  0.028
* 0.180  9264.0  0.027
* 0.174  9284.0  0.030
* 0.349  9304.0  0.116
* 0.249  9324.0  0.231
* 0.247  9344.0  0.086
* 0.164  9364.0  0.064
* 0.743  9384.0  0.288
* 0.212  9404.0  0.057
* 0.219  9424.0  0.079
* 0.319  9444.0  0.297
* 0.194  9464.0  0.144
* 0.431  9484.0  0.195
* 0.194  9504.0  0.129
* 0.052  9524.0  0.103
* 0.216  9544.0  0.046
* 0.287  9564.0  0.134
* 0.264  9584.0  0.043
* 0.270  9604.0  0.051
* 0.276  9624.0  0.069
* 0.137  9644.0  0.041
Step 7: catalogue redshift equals 0.93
